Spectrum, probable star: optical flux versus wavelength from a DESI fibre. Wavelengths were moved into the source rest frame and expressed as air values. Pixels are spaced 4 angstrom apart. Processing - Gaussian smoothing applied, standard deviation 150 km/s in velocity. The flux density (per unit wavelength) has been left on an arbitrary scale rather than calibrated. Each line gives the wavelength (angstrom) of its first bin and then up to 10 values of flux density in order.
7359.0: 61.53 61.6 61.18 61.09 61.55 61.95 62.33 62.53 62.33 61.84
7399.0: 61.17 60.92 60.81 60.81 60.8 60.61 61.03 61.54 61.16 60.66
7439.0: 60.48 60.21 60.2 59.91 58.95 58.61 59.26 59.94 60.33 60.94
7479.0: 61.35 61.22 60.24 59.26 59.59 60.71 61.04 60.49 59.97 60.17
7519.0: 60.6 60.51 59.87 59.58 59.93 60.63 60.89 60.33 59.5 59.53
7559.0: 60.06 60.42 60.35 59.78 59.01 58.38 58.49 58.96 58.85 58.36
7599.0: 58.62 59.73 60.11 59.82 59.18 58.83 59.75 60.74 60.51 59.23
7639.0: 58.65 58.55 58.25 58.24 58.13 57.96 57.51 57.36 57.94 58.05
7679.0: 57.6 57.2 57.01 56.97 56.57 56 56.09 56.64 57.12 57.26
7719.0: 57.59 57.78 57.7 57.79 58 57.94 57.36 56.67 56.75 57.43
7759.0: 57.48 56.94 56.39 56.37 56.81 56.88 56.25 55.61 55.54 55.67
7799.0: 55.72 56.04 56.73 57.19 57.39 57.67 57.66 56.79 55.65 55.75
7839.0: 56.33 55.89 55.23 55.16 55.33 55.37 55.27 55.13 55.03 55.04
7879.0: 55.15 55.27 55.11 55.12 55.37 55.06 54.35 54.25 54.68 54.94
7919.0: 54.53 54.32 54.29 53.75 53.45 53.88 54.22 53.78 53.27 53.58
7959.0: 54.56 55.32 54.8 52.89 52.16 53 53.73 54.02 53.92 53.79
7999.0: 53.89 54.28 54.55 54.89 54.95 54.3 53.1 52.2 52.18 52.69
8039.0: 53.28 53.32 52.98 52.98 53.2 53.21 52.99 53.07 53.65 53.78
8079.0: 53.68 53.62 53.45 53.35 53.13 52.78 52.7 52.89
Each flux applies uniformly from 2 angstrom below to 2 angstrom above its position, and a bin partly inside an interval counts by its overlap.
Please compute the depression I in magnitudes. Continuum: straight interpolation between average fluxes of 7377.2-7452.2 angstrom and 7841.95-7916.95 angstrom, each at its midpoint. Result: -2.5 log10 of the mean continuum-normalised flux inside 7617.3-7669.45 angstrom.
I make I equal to -0.011 mag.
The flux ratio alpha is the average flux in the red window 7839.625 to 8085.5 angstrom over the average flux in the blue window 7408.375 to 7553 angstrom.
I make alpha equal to 0.90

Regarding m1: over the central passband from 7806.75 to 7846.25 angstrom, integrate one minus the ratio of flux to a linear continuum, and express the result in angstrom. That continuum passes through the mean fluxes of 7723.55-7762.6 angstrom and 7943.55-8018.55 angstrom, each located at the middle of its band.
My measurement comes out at -0.3 angstrom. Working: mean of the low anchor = 57.4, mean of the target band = 56.7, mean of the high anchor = 54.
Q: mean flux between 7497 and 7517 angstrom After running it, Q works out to 60.5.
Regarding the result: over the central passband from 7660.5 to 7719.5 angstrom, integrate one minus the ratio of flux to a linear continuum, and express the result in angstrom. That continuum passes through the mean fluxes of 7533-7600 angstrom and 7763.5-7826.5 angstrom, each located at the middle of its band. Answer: 0.8 angstrom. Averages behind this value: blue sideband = 59.5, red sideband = 56.5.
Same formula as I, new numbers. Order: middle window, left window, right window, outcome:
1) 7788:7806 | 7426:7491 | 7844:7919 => 0.01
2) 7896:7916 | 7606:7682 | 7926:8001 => 0.00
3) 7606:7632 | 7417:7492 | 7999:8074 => -0.03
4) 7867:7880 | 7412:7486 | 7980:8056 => 0.00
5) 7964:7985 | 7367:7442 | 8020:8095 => 0.02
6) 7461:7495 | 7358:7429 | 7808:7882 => 0.00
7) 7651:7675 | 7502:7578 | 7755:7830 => 0.01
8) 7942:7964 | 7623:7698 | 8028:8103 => 0.01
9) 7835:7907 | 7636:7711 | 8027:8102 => 0.00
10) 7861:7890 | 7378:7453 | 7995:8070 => 0.01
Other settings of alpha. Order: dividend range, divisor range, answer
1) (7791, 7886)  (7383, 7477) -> 0.92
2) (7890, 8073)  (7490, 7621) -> 0.90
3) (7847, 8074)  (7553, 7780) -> 0.93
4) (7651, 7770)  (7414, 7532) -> 0.95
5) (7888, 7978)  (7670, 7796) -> 0.95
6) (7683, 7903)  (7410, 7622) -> 0.94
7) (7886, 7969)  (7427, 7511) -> 0.90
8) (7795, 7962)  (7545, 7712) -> 0.94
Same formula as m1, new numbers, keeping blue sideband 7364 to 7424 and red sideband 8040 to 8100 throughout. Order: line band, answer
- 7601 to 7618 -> -0.24 angstrom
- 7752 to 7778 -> 0.02 angstrom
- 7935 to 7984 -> 0.77 angstrom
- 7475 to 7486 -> -0.14 angstrom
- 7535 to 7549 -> -0.21 angstrom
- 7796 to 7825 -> -0.24 angstrom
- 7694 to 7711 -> 0.38 angstrom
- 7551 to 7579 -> -0.18 angstrom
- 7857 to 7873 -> 0.16 angstrom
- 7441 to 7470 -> 0.51 angstrom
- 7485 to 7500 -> 0.08 angstrom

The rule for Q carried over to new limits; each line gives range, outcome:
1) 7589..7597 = 58.6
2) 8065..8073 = 53.4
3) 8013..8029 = 53.6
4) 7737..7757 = 57.2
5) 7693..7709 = 56.3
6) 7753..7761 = 57.5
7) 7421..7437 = 61.1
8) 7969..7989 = 53.2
